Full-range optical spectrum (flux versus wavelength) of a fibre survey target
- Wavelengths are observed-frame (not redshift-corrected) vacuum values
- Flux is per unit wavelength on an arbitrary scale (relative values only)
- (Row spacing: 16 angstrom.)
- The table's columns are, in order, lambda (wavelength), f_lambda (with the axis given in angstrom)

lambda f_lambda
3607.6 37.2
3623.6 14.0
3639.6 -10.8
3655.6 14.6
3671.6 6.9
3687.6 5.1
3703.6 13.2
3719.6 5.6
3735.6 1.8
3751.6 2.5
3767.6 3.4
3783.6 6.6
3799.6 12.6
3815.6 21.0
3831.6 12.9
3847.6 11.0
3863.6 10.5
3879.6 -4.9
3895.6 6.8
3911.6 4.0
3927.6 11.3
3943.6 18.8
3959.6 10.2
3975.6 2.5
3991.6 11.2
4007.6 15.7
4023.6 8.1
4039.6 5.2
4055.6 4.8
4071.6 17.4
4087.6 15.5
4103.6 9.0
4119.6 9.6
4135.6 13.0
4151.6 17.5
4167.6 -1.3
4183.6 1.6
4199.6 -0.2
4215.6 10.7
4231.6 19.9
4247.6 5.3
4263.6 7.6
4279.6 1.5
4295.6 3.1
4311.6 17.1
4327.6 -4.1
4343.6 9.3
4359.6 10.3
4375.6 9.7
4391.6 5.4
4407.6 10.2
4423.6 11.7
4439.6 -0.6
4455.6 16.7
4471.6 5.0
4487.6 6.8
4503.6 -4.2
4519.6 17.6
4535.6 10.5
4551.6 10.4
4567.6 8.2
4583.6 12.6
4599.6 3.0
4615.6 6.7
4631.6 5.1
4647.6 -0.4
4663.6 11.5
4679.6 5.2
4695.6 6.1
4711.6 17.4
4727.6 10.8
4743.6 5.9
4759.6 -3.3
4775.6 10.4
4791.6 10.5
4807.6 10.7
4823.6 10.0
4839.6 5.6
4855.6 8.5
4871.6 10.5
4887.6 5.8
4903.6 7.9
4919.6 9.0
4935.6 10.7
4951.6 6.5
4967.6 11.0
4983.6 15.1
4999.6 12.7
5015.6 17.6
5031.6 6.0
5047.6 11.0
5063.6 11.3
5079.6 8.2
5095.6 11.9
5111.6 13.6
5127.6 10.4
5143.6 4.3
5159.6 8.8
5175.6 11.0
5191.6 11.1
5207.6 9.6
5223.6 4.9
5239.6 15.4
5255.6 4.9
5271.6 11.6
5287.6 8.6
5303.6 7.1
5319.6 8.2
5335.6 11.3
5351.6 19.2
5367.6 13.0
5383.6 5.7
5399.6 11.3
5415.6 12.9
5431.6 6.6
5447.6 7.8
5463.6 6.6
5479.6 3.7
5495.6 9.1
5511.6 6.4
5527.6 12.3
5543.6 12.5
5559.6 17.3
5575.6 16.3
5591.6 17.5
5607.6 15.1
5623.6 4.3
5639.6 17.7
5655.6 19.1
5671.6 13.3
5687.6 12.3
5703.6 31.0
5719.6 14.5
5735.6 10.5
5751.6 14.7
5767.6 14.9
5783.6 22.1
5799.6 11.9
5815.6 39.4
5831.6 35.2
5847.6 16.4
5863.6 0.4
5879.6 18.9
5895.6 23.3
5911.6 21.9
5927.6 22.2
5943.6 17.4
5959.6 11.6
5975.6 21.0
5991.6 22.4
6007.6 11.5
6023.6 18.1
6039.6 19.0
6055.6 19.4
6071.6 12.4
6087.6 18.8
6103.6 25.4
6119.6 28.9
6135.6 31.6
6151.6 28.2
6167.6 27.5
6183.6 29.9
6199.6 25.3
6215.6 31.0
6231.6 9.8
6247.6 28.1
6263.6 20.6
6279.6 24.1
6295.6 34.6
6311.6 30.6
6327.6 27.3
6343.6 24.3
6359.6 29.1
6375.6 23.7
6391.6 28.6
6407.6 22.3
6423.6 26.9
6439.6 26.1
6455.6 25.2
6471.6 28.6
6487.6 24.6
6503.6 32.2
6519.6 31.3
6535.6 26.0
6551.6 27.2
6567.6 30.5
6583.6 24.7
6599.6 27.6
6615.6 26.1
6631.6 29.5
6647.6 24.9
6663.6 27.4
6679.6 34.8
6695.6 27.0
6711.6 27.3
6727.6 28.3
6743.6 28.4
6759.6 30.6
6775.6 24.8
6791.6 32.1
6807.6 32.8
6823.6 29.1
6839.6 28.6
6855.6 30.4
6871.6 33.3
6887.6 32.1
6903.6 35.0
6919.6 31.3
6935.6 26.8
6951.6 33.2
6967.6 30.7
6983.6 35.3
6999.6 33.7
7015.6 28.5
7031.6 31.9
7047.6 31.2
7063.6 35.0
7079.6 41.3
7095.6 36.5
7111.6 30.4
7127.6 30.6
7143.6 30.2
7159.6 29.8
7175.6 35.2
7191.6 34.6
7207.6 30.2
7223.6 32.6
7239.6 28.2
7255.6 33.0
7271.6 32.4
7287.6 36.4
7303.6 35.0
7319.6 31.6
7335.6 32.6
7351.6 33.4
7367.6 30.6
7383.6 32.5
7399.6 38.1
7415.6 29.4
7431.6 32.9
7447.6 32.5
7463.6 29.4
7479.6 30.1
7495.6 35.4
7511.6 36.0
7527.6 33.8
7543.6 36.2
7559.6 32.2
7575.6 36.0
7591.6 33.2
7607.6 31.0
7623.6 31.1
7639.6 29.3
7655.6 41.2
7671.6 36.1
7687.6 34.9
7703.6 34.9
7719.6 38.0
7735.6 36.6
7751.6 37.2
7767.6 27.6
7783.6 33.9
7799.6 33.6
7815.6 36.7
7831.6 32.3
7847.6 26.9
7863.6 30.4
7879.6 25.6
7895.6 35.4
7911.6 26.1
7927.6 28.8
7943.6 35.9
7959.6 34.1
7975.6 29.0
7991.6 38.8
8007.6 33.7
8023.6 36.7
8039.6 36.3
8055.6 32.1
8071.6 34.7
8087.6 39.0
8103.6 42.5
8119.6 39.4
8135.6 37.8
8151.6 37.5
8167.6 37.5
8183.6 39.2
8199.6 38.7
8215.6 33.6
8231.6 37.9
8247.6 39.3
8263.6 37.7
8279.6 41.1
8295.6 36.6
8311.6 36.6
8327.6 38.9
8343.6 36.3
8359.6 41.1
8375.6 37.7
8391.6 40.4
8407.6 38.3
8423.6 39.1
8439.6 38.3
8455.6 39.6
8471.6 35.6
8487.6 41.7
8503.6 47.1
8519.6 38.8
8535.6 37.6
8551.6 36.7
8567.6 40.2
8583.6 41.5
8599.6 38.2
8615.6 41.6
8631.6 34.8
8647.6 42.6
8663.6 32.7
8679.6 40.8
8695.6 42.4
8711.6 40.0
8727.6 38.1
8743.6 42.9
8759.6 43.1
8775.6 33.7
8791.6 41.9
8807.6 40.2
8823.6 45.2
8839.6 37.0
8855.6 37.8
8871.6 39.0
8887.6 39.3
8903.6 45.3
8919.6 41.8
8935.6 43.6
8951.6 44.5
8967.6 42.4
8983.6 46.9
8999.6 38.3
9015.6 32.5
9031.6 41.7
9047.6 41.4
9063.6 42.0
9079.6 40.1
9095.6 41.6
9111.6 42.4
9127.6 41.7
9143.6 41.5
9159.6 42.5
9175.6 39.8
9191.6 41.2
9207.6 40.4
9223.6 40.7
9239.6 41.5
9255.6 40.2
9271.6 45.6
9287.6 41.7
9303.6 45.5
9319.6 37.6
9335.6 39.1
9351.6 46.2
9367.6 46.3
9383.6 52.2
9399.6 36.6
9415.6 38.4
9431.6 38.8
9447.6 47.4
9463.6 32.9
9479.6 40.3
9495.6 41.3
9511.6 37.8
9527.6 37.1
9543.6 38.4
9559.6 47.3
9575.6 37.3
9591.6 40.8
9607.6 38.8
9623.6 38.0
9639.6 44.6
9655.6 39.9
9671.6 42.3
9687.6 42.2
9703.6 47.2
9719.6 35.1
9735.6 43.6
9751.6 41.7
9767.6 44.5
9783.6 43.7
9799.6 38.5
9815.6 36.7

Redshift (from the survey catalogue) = 0.529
